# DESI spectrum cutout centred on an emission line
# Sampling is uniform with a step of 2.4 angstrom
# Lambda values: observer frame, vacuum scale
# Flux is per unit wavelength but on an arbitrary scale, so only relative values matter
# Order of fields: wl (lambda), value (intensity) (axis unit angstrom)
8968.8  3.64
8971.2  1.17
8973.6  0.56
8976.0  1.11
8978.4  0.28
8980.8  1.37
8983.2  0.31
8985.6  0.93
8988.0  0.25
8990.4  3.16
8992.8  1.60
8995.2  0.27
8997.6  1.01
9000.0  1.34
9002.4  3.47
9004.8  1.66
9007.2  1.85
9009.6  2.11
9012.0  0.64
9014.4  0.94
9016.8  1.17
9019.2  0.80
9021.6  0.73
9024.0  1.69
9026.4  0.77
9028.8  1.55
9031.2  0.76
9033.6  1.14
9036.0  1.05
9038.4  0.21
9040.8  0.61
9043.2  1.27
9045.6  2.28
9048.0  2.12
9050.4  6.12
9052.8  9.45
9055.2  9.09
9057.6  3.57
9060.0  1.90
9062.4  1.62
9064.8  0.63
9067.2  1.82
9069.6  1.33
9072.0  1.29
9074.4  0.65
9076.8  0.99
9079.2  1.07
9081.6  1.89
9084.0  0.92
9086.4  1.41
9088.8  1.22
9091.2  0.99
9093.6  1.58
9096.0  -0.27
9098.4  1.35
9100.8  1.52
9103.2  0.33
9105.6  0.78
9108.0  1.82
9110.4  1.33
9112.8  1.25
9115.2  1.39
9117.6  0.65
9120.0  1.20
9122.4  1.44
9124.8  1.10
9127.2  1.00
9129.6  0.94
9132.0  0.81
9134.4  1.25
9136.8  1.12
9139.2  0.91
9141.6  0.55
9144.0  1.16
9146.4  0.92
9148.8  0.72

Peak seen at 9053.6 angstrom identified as [O III]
